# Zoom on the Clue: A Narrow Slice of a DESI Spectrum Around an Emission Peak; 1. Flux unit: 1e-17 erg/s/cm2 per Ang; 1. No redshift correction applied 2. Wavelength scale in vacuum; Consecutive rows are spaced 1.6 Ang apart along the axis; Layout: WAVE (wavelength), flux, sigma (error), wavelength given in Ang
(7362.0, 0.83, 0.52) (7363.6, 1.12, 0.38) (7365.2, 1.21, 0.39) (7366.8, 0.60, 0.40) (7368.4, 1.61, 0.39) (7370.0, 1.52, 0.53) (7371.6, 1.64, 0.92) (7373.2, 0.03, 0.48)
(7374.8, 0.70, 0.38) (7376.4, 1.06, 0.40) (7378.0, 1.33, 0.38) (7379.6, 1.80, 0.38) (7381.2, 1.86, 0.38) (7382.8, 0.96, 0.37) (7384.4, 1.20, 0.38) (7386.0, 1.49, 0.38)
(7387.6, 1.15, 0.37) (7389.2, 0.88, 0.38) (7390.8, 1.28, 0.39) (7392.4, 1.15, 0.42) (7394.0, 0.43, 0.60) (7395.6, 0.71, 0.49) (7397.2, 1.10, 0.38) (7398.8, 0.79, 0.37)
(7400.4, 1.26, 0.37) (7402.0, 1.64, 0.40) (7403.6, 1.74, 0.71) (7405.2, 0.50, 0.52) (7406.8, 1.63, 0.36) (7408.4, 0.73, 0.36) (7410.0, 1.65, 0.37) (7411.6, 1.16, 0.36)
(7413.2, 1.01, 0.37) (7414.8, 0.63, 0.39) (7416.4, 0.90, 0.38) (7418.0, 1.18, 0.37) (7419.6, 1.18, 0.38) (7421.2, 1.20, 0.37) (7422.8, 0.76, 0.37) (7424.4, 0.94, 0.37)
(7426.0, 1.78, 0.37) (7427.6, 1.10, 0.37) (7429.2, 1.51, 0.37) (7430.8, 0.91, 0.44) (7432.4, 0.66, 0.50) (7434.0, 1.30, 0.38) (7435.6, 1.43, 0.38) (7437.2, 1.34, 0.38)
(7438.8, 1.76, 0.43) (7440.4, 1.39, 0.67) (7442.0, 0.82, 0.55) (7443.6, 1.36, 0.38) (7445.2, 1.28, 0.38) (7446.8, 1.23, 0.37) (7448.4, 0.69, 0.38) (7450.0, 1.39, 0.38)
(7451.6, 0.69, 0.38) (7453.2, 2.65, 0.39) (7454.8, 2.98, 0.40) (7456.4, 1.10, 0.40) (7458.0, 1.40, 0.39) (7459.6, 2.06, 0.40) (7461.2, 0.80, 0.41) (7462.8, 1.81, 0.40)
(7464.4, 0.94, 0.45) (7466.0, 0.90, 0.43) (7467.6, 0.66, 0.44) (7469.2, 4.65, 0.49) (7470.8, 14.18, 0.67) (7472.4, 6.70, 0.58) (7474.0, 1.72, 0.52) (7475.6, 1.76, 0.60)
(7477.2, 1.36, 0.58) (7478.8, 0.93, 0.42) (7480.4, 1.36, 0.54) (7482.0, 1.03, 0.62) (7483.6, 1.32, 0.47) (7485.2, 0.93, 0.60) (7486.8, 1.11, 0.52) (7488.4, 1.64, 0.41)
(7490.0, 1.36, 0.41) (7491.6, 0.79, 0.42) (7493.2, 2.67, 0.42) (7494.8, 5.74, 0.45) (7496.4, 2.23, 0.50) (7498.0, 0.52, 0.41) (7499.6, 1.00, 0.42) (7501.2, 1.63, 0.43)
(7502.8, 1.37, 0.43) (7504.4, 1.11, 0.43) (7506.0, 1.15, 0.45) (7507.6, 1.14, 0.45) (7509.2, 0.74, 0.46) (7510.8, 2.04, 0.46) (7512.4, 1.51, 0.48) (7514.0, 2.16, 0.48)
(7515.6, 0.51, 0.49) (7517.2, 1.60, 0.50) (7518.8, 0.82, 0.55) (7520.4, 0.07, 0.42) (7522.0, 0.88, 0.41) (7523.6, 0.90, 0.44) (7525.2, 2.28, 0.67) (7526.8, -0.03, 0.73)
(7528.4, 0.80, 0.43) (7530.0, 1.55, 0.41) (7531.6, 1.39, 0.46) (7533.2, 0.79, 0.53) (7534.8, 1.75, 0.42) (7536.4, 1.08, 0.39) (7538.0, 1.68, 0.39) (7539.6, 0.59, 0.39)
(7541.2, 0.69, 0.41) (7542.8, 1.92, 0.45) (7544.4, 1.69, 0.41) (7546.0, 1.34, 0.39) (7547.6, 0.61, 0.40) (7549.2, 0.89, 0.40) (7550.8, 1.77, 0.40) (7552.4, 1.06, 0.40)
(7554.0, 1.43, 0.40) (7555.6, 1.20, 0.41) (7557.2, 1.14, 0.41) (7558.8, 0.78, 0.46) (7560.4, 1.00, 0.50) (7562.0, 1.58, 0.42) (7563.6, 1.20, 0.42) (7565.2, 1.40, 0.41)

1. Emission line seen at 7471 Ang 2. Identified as Halpha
